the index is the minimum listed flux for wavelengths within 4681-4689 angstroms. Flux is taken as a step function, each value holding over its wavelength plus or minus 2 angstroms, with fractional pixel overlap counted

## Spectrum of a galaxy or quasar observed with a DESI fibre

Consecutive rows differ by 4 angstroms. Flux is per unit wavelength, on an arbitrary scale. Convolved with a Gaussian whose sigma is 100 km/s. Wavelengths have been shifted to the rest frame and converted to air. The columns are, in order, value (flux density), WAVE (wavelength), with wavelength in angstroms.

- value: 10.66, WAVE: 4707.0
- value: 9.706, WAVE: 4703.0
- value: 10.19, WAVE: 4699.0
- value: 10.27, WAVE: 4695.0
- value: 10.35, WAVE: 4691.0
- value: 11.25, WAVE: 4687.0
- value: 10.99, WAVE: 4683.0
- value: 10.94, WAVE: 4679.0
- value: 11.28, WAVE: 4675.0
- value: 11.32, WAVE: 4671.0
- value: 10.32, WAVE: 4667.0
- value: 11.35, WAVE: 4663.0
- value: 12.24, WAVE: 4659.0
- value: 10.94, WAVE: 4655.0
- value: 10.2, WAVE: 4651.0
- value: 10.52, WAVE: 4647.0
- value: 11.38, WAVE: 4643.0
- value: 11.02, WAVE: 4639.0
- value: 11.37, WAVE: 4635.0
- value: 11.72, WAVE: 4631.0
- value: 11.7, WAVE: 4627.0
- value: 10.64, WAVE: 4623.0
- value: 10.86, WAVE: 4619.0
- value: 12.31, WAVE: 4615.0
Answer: 10.99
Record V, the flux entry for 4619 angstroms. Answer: 10.86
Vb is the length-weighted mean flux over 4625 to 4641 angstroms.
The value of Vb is 11.5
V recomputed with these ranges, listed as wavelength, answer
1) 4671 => 11.32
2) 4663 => 11.35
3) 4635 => 11.37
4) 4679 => 10.94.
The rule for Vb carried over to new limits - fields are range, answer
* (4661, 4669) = 10.8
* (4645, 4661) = 11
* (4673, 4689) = 11.1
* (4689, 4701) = 10.3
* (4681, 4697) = 10.7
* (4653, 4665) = 11.5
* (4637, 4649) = 11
